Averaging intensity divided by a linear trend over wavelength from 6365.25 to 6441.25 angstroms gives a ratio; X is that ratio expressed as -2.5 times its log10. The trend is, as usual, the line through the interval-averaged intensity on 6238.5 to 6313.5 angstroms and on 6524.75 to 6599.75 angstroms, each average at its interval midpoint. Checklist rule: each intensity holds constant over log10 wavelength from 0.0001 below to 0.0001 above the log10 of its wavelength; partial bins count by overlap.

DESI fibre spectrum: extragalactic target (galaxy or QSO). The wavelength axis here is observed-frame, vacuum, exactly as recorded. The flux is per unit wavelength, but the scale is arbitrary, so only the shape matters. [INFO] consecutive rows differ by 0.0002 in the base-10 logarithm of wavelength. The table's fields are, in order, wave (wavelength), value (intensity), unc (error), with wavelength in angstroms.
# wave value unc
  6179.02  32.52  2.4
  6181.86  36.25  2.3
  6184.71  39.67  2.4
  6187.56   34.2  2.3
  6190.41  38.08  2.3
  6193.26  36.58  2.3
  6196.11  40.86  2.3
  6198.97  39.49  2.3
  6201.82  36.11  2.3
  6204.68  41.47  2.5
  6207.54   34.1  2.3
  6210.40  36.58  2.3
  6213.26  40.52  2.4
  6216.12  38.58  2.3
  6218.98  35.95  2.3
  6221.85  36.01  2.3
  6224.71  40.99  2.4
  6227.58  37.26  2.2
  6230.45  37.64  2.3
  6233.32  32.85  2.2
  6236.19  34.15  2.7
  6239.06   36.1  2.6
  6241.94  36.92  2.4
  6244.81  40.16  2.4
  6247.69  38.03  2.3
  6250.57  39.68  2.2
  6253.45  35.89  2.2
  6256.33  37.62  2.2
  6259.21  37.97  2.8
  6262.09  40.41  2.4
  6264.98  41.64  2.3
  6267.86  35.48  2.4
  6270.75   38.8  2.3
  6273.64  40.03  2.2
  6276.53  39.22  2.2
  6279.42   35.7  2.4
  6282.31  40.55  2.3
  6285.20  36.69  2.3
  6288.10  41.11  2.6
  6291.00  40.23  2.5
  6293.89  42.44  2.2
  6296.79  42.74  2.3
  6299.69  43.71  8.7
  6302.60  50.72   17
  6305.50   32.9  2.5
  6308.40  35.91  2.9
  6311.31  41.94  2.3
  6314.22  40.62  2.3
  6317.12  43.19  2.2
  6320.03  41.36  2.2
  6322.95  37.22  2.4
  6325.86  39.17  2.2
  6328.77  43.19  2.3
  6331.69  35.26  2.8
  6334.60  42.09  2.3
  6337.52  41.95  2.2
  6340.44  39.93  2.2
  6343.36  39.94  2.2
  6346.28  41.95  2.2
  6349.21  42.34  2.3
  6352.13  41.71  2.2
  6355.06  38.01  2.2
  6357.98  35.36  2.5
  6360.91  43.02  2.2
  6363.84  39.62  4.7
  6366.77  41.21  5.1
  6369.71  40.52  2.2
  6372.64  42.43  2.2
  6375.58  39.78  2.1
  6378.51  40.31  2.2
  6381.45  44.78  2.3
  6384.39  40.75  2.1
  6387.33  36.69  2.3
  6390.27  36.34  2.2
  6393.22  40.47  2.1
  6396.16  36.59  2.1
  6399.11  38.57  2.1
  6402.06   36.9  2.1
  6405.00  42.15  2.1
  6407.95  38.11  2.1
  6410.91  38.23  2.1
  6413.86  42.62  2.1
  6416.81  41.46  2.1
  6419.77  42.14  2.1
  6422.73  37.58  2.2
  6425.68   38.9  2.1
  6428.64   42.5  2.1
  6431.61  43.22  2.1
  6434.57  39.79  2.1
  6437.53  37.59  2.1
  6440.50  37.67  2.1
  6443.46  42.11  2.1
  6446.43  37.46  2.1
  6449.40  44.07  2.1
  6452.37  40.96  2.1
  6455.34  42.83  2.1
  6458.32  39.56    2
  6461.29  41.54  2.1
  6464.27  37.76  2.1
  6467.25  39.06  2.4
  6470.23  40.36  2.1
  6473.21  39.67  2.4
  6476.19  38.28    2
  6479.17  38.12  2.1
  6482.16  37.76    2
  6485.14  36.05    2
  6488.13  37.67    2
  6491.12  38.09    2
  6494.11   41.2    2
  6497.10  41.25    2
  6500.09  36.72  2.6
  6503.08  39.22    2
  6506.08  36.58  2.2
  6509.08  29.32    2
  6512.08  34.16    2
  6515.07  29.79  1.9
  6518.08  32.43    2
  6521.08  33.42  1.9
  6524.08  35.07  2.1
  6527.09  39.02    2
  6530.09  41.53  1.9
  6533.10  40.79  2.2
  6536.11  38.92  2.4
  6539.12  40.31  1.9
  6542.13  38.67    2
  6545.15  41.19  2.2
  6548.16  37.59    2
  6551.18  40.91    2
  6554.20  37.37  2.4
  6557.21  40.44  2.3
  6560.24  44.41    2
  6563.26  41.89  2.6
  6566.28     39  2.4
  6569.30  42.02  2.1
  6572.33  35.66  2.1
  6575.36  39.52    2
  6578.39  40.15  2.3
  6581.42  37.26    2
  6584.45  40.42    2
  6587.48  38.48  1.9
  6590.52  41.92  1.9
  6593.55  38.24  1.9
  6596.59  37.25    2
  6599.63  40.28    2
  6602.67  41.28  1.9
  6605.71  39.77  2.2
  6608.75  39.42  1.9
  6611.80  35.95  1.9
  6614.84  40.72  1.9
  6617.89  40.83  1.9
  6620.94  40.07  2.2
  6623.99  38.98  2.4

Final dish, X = -0.011 mag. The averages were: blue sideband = 39.4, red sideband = 39.7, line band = 39.9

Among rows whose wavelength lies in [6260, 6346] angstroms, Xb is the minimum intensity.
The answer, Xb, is 32.9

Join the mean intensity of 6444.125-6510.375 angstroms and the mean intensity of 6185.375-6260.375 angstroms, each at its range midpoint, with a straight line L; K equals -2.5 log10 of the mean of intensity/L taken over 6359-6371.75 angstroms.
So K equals -0.07 mag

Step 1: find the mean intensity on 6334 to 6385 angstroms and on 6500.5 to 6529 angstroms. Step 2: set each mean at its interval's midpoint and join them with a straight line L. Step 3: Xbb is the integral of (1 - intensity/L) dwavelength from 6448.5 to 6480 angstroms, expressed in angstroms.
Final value -3.1 angstroms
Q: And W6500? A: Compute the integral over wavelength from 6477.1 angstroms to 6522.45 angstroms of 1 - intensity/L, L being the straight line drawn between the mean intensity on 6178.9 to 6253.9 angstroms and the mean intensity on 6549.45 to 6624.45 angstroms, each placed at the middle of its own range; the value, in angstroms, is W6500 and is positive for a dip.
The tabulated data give 3.5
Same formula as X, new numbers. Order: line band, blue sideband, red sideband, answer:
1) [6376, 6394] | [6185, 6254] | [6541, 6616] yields -0.04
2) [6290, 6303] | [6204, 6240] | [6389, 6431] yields -0.15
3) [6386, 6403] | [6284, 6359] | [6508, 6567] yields 0.06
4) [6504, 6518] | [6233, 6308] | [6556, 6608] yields 0.21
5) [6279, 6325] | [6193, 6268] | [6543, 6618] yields -0.06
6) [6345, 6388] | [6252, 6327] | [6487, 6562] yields -0.04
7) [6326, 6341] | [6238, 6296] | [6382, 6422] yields -0.04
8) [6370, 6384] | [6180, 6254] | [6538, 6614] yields -0.09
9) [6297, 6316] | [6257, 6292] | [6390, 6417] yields -0.06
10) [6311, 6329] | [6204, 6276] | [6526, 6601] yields -0.07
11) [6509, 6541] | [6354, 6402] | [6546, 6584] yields 0.10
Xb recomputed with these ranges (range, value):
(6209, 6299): 32.85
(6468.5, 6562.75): 29.32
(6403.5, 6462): 37.46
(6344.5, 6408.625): 35.36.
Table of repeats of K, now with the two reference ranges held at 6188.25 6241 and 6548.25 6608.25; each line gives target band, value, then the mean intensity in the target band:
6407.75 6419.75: -0.05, 40.5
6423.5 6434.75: -0.06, 41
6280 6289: -0.03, 39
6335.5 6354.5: -0.08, 41.2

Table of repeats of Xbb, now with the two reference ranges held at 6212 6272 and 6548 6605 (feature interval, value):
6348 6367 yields -0.8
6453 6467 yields -0.5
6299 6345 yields -2.8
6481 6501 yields 0.4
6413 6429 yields -0.8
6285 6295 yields -0.6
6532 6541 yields -0.1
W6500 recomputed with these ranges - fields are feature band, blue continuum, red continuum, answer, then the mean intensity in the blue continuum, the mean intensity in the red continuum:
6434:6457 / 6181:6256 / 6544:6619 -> -0.88 angstroms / 37.5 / 39.7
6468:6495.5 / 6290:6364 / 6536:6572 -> 1.17 angstroms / 40.7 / 40.1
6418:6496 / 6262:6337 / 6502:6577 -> -2.01 angstroms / 40.1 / 38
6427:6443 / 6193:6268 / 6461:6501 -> -0.69 angstroms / 37.8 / 38.8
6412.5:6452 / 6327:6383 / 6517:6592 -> -0.44 angstroms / 40.7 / 39.2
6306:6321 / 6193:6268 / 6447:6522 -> -0.90 angstroms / 37.8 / 37.9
